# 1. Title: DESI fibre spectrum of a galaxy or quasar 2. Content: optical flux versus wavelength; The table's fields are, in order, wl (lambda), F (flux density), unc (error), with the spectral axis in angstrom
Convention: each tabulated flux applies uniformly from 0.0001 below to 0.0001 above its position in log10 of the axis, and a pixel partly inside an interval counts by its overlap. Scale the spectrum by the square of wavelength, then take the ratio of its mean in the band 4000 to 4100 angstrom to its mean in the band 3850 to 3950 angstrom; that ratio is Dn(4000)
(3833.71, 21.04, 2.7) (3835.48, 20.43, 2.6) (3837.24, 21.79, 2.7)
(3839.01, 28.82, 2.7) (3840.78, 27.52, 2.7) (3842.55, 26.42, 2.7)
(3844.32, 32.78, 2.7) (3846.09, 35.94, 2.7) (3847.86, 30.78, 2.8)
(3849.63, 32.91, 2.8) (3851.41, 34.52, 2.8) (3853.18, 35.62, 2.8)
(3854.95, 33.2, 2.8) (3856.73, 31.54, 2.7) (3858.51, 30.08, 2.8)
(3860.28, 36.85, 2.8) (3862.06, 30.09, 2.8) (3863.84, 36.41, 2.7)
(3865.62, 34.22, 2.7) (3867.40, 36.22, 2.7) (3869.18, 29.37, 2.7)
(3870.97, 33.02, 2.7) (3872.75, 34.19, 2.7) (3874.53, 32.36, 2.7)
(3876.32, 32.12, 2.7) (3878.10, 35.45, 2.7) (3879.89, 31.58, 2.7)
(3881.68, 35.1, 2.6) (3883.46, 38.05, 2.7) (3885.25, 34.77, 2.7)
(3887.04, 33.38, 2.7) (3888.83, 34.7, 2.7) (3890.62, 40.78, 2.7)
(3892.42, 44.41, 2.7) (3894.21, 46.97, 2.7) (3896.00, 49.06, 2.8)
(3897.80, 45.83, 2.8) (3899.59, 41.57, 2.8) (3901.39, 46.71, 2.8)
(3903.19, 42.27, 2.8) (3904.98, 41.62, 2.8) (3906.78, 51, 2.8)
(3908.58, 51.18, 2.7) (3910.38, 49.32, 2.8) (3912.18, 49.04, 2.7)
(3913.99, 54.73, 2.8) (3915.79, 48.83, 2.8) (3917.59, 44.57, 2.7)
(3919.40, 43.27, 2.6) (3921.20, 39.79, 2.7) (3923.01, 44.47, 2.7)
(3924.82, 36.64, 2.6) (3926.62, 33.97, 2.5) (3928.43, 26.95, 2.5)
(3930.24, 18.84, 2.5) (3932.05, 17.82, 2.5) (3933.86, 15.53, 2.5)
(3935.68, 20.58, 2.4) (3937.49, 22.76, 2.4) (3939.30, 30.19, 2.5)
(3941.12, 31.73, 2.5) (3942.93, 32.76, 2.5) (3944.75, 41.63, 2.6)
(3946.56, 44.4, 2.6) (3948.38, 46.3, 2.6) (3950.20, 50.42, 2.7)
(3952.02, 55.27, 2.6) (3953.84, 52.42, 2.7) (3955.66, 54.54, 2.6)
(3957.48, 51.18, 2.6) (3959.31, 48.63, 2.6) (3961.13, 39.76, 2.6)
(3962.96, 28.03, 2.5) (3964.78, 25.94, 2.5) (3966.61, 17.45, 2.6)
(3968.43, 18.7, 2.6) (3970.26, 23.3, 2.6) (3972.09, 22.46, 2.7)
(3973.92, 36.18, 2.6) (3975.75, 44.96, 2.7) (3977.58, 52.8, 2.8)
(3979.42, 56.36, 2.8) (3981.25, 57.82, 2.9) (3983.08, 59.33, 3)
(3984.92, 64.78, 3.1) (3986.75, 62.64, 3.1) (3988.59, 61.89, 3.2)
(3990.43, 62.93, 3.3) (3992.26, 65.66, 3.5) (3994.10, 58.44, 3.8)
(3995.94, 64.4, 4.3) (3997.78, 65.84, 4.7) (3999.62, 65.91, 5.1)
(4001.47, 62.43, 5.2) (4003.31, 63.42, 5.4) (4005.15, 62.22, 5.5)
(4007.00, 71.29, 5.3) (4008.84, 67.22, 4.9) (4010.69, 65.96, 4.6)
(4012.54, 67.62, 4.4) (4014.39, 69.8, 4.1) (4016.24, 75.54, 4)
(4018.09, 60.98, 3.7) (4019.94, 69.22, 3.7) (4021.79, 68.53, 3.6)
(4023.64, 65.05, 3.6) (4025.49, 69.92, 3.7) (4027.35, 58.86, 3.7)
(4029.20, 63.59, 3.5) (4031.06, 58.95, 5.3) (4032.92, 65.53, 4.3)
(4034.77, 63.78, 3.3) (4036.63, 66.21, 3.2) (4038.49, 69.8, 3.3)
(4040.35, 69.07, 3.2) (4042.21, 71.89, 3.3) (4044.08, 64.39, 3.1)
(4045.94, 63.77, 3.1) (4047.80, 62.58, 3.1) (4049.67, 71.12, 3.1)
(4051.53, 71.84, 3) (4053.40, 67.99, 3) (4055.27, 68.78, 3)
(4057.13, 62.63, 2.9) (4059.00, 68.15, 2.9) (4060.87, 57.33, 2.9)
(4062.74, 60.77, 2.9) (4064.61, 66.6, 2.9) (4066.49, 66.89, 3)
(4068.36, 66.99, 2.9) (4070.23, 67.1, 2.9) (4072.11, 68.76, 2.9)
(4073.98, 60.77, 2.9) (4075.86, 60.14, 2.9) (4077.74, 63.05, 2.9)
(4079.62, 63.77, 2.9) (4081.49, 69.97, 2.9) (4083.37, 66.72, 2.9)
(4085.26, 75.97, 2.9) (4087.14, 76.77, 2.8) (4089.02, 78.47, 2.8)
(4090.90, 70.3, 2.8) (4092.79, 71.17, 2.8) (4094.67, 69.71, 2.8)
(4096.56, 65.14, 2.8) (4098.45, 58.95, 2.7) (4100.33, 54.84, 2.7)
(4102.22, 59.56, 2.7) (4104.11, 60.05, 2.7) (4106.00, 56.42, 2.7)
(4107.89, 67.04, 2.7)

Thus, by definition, 1.93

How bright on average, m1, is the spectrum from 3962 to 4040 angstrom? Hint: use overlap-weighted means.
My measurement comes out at 57.3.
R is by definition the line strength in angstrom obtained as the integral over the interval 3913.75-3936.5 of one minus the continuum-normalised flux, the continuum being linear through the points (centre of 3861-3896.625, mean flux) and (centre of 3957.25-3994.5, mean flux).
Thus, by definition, 3.7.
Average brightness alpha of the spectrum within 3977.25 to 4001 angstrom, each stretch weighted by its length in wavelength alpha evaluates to 61.7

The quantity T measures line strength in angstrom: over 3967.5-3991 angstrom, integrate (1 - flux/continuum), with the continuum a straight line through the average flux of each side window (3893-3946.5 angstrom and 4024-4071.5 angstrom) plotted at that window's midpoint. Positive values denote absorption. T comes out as 1.8 angstrom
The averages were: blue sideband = 38.7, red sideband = 65.8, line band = 47.8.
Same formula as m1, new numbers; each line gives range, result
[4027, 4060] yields 66.2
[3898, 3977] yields 38.2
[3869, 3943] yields 37.4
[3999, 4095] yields 66.8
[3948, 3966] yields 44.7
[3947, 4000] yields 48.6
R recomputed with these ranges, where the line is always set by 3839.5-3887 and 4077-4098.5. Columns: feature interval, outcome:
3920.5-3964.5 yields 9.1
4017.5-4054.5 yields -3.0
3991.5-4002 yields -1.7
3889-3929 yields -3.8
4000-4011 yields -1.8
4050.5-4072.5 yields -0.3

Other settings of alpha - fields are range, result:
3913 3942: 33.2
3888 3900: 43.5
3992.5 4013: 64.9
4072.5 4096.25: 68.8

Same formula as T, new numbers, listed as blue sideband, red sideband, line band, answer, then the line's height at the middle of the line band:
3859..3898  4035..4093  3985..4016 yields -4.6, 56.7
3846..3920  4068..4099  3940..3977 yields 8.4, 49.9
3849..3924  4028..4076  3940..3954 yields 1.5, 49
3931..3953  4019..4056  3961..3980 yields 5.0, 43.8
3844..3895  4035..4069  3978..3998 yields -2.2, 55.3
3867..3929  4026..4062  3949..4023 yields 2.3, 55.6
